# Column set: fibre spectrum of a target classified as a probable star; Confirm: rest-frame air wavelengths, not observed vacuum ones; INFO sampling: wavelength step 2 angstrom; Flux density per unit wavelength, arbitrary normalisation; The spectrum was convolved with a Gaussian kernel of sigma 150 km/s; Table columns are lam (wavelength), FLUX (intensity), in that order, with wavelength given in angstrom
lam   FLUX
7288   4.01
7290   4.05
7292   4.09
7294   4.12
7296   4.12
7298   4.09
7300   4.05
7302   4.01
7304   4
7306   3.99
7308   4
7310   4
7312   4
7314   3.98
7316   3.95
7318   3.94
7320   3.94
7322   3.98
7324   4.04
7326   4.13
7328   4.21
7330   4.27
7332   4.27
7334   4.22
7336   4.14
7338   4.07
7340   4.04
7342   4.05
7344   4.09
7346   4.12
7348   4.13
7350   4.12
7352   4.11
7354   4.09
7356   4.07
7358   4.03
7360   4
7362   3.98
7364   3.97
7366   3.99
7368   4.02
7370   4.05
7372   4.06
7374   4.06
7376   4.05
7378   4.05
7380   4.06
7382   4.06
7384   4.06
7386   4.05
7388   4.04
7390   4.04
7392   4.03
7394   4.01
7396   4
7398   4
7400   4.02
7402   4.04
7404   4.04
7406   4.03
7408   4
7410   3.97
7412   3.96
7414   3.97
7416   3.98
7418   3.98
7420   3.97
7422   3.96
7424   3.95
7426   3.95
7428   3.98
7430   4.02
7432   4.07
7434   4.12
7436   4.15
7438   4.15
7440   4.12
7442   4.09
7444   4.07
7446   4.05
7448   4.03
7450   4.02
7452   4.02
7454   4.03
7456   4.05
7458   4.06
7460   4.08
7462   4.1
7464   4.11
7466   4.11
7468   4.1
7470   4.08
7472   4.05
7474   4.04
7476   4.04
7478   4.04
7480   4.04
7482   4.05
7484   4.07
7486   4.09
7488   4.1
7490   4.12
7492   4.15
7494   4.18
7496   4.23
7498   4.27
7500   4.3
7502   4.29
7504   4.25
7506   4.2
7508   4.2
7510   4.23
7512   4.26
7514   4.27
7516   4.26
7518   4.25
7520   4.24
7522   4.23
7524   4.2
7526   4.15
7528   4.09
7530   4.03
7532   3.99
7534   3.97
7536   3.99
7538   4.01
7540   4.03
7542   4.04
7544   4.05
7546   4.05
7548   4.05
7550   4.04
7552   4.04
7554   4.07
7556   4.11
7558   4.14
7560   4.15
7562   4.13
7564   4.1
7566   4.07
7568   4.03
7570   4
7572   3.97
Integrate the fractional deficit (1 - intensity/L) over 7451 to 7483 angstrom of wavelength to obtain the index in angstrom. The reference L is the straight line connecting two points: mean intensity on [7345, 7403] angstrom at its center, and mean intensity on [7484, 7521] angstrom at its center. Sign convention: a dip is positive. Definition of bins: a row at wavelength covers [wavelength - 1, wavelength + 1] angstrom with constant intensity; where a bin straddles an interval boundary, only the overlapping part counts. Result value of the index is 0.8 angstrom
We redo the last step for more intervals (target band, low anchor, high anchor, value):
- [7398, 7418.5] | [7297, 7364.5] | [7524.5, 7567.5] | 0.32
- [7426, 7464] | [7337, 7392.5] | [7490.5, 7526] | 0.80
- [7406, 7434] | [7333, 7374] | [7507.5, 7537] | 0.78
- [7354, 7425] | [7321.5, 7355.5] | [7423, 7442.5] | 1.25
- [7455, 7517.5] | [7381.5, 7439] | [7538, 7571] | -1.52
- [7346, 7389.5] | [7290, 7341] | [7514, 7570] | 0.22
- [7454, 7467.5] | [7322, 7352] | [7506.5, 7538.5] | 0.20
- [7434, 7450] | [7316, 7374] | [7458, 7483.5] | -0.08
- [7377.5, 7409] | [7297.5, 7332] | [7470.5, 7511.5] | 0.42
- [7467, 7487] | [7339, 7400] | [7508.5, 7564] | 0.15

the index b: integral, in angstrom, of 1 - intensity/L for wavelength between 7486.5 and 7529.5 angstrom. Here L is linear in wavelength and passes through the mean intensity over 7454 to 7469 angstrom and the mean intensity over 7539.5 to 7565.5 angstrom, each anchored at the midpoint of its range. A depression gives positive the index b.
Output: -1.4 angstrom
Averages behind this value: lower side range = 4.08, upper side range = 4.08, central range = 4.21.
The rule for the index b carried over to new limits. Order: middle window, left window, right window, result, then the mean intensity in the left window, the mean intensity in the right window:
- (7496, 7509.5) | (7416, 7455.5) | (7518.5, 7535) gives -0.5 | 4.04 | 4.12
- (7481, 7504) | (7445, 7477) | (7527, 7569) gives -0.6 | 4.06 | 4.06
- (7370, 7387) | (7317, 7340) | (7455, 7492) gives 0.2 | 4.11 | 4.08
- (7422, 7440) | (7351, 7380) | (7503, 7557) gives 0.1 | 4.04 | 4.12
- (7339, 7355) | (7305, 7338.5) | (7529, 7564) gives -0.1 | 4.07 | 4.05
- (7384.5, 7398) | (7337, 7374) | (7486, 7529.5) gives 0.2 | 4.06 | 4.21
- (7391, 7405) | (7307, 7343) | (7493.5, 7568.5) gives 0.2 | 4.07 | 4.14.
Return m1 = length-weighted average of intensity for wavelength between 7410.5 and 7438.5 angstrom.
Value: 4.01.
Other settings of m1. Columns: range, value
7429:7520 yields 4.13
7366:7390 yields 4.05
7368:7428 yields 4.01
